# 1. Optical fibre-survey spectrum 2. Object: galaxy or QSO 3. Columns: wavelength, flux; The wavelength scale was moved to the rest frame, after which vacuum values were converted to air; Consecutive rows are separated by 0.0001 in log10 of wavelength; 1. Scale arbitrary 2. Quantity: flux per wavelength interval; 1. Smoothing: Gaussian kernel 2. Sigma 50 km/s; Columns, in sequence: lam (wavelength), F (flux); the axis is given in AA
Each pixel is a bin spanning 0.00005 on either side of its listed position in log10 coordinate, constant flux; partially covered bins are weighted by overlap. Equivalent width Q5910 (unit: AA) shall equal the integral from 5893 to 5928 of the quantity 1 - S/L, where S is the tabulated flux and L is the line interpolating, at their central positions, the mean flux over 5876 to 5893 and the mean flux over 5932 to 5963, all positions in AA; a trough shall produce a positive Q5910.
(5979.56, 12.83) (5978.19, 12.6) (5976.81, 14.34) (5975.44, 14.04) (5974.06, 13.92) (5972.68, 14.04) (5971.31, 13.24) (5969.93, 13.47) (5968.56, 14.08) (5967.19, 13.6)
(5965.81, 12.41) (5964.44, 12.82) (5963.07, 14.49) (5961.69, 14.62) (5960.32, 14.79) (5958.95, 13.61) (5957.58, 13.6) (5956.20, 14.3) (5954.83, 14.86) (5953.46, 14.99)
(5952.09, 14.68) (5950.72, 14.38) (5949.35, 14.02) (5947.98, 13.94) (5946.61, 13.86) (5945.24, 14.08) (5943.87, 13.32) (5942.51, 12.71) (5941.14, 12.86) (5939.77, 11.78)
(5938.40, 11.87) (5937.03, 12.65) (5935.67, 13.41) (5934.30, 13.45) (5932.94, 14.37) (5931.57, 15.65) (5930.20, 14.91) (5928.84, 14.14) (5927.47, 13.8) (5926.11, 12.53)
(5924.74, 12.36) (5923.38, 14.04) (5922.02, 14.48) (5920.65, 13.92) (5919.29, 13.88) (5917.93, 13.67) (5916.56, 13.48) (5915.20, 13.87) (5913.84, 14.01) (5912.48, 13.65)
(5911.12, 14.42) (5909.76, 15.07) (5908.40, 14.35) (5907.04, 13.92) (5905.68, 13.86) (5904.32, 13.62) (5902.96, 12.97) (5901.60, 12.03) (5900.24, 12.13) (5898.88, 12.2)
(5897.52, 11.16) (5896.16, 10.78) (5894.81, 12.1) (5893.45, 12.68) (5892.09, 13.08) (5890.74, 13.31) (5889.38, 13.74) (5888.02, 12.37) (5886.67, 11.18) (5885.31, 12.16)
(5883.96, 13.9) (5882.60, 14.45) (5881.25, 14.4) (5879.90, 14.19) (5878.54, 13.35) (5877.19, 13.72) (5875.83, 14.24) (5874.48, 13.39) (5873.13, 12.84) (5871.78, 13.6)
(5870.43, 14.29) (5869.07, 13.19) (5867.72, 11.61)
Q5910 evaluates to 0.6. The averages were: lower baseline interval 13.3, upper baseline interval 13.8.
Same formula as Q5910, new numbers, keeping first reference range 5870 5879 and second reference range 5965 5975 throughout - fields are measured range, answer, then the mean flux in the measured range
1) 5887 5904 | 1.5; 12.4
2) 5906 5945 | -0.3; 13.7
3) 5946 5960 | -0.7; 14.2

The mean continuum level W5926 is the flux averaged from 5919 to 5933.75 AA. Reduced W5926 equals 14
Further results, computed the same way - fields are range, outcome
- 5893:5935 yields 13.5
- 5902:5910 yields 13.8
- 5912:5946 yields 13.6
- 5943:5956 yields 14.2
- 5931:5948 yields 13.3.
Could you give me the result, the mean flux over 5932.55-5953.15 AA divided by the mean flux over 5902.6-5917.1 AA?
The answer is 1.0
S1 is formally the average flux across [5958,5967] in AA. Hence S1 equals 13.8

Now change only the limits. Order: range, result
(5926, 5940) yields 13.6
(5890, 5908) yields 12.6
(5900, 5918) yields 13.7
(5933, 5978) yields 13.7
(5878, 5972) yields 13.5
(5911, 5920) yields 13.8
